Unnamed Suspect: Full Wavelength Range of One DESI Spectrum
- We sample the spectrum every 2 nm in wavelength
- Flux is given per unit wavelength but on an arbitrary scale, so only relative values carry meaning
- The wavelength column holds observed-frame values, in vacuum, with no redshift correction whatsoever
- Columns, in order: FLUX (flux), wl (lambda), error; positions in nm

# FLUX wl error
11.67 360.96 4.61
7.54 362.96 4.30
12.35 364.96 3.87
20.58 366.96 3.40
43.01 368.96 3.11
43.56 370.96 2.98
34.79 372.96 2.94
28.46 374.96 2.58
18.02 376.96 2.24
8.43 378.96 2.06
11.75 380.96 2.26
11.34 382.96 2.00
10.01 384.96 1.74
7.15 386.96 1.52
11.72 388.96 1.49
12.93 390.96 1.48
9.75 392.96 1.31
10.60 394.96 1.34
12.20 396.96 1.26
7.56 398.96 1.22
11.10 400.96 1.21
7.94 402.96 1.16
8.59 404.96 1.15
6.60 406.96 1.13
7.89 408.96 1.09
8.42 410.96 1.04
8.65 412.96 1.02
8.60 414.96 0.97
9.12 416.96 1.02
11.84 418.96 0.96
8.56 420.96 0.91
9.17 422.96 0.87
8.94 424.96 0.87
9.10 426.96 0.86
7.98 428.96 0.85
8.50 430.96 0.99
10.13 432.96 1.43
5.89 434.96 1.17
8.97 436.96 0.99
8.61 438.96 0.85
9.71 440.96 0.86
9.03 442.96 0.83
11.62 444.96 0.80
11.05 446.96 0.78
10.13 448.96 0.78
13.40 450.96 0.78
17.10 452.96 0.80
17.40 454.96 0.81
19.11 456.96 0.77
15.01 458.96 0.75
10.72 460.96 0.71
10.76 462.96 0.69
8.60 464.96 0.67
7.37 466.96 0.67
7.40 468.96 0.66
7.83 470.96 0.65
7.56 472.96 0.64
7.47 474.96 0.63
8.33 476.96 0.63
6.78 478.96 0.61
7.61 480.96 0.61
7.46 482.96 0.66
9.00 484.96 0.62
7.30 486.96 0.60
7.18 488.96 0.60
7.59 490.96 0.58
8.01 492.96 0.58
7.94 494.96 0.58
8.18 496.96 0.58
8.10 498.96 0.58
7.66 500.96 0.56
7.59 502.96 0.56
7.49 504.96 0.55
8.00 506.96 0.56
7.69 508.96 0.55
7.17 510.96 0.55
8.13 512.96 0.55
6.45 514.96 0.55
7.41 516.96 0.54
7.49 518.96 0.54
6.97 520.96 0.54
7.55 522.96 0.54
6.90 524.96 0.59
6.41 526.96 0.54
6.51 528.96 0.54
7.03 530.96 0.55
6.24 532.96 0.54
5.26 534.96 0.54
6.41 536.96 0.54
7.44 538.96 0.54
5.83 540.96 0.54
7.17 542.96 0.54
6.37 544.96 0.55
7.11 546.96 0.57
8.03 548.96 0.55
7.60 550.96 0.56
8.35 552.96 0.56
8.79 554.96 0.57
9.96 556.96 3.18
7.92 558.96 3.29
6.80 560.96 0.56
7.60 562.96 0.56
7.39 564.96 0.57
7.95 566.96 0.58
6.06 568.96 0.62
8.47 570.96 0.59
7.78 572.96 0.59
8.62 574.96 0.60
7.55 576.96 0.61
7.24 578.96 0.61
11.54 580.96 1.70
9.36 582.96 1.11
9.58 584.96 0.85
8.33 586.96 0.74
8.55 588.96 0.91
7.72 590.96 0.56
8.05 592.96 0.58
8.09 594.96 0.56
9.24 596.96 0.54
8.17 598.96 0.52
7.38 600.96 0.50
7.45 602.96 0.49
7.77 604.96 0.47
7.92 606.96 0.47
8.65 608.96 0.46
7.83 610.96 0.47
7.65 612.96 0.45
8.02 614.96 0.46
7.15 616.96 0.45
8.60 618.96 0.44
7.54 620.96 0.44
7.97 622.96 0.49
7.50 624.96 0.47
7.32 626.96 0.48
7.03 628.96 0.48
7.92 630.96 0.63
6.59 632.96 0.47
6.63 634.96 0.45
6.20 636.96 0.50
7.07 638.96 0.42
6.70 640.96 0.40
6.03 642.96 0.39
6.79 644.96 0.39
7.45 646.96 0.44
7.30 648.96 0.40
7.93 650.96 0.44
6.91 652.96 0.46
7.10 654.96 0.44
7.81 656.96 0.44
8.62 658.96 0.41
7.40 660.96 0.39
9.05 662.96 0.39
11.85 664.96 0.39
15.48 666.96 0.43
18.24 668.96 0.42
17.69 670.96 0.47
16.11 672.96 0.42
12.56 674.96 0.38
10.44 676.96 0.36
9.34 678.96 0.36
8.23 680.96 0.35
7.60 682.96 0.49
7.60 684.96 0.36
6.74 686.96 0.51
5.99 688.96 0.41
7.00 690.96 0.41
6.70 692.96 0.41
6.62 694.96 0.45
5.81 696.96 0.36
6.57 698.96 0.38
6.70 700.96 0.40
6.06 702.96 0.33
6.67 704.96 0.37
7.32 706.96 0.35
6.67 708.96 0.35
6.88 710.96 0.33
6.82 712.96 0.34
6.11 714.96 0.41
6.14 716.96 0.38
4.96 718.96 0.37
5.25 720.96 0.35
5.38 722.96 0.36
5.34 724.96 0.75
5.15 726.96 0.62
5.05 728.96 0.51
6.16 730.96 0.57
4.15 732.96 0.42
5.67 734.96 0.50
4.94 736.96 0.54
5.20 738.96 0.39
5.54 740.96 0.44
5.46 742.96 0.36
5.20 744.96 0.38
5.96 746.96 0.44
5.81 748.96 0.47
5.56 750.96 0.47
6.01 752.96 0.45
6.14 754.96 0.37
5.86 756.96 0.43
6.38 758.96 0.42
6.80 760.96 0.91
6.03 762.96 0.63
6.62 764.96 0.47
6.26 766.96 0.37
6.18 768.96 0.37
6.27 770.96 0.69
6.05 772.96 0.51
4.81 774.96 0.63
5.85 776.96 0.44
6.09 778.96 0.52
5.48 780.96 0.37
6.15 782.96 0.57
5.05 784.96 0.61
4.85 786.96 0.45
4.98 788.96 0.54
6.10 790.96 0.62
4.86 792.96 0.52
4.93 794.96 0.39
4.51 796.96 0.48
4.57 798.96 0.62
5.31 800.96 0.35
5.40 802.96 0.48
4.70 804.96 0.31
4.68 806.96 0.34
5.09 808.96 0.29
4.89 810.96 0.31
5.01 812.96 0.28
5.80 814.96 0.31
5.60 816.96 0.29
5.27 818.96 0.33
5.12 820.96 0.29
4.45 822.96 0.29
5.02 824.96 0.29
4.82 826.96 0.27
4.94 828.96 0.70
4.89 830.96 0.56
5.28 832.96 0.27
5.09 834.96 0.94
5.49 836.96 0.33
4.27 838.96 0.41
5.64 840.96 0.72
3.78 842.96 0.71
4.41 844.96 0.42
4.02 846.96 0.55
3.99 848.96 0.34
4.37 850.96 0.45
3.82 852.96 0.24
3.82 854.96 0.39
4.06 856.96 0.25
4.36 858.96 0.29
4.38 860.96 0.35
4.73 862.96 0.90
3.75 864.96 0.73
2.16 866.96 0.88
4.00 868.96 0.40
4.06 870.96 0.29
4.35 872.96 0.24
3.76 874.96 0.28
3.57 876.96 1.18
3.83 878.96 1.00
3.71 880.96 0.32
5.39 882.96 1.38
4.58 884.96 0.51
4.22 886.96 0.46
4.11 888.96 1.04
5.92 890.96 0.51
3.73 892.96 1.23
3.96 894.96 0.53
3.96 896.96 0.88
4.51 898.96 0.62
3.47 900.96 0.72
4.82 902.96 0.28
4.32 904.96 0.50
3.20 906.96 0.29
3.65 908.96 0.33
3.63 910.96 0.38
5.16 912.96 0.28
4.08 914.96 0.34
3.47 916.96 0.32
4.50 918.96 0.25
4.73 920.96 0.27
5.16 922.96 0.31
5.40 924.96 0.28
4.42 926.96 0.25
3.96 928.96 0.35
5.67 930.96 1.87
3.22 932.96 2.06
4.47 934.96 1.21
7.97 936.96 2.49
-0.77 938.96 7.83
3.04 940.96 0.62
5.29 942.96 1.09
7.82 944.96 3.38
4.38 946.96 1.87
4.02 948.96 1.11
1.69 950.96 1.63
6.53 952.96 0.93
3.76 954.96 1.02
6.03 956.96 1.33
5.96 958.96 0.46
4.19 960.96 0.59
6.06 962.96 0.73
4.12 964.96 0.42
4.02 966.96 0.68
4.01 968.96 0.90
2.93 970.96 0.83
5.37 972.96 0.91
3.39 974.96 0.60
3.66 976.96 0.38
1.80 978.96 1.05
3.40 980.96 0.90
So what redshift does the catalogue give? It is 1.391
